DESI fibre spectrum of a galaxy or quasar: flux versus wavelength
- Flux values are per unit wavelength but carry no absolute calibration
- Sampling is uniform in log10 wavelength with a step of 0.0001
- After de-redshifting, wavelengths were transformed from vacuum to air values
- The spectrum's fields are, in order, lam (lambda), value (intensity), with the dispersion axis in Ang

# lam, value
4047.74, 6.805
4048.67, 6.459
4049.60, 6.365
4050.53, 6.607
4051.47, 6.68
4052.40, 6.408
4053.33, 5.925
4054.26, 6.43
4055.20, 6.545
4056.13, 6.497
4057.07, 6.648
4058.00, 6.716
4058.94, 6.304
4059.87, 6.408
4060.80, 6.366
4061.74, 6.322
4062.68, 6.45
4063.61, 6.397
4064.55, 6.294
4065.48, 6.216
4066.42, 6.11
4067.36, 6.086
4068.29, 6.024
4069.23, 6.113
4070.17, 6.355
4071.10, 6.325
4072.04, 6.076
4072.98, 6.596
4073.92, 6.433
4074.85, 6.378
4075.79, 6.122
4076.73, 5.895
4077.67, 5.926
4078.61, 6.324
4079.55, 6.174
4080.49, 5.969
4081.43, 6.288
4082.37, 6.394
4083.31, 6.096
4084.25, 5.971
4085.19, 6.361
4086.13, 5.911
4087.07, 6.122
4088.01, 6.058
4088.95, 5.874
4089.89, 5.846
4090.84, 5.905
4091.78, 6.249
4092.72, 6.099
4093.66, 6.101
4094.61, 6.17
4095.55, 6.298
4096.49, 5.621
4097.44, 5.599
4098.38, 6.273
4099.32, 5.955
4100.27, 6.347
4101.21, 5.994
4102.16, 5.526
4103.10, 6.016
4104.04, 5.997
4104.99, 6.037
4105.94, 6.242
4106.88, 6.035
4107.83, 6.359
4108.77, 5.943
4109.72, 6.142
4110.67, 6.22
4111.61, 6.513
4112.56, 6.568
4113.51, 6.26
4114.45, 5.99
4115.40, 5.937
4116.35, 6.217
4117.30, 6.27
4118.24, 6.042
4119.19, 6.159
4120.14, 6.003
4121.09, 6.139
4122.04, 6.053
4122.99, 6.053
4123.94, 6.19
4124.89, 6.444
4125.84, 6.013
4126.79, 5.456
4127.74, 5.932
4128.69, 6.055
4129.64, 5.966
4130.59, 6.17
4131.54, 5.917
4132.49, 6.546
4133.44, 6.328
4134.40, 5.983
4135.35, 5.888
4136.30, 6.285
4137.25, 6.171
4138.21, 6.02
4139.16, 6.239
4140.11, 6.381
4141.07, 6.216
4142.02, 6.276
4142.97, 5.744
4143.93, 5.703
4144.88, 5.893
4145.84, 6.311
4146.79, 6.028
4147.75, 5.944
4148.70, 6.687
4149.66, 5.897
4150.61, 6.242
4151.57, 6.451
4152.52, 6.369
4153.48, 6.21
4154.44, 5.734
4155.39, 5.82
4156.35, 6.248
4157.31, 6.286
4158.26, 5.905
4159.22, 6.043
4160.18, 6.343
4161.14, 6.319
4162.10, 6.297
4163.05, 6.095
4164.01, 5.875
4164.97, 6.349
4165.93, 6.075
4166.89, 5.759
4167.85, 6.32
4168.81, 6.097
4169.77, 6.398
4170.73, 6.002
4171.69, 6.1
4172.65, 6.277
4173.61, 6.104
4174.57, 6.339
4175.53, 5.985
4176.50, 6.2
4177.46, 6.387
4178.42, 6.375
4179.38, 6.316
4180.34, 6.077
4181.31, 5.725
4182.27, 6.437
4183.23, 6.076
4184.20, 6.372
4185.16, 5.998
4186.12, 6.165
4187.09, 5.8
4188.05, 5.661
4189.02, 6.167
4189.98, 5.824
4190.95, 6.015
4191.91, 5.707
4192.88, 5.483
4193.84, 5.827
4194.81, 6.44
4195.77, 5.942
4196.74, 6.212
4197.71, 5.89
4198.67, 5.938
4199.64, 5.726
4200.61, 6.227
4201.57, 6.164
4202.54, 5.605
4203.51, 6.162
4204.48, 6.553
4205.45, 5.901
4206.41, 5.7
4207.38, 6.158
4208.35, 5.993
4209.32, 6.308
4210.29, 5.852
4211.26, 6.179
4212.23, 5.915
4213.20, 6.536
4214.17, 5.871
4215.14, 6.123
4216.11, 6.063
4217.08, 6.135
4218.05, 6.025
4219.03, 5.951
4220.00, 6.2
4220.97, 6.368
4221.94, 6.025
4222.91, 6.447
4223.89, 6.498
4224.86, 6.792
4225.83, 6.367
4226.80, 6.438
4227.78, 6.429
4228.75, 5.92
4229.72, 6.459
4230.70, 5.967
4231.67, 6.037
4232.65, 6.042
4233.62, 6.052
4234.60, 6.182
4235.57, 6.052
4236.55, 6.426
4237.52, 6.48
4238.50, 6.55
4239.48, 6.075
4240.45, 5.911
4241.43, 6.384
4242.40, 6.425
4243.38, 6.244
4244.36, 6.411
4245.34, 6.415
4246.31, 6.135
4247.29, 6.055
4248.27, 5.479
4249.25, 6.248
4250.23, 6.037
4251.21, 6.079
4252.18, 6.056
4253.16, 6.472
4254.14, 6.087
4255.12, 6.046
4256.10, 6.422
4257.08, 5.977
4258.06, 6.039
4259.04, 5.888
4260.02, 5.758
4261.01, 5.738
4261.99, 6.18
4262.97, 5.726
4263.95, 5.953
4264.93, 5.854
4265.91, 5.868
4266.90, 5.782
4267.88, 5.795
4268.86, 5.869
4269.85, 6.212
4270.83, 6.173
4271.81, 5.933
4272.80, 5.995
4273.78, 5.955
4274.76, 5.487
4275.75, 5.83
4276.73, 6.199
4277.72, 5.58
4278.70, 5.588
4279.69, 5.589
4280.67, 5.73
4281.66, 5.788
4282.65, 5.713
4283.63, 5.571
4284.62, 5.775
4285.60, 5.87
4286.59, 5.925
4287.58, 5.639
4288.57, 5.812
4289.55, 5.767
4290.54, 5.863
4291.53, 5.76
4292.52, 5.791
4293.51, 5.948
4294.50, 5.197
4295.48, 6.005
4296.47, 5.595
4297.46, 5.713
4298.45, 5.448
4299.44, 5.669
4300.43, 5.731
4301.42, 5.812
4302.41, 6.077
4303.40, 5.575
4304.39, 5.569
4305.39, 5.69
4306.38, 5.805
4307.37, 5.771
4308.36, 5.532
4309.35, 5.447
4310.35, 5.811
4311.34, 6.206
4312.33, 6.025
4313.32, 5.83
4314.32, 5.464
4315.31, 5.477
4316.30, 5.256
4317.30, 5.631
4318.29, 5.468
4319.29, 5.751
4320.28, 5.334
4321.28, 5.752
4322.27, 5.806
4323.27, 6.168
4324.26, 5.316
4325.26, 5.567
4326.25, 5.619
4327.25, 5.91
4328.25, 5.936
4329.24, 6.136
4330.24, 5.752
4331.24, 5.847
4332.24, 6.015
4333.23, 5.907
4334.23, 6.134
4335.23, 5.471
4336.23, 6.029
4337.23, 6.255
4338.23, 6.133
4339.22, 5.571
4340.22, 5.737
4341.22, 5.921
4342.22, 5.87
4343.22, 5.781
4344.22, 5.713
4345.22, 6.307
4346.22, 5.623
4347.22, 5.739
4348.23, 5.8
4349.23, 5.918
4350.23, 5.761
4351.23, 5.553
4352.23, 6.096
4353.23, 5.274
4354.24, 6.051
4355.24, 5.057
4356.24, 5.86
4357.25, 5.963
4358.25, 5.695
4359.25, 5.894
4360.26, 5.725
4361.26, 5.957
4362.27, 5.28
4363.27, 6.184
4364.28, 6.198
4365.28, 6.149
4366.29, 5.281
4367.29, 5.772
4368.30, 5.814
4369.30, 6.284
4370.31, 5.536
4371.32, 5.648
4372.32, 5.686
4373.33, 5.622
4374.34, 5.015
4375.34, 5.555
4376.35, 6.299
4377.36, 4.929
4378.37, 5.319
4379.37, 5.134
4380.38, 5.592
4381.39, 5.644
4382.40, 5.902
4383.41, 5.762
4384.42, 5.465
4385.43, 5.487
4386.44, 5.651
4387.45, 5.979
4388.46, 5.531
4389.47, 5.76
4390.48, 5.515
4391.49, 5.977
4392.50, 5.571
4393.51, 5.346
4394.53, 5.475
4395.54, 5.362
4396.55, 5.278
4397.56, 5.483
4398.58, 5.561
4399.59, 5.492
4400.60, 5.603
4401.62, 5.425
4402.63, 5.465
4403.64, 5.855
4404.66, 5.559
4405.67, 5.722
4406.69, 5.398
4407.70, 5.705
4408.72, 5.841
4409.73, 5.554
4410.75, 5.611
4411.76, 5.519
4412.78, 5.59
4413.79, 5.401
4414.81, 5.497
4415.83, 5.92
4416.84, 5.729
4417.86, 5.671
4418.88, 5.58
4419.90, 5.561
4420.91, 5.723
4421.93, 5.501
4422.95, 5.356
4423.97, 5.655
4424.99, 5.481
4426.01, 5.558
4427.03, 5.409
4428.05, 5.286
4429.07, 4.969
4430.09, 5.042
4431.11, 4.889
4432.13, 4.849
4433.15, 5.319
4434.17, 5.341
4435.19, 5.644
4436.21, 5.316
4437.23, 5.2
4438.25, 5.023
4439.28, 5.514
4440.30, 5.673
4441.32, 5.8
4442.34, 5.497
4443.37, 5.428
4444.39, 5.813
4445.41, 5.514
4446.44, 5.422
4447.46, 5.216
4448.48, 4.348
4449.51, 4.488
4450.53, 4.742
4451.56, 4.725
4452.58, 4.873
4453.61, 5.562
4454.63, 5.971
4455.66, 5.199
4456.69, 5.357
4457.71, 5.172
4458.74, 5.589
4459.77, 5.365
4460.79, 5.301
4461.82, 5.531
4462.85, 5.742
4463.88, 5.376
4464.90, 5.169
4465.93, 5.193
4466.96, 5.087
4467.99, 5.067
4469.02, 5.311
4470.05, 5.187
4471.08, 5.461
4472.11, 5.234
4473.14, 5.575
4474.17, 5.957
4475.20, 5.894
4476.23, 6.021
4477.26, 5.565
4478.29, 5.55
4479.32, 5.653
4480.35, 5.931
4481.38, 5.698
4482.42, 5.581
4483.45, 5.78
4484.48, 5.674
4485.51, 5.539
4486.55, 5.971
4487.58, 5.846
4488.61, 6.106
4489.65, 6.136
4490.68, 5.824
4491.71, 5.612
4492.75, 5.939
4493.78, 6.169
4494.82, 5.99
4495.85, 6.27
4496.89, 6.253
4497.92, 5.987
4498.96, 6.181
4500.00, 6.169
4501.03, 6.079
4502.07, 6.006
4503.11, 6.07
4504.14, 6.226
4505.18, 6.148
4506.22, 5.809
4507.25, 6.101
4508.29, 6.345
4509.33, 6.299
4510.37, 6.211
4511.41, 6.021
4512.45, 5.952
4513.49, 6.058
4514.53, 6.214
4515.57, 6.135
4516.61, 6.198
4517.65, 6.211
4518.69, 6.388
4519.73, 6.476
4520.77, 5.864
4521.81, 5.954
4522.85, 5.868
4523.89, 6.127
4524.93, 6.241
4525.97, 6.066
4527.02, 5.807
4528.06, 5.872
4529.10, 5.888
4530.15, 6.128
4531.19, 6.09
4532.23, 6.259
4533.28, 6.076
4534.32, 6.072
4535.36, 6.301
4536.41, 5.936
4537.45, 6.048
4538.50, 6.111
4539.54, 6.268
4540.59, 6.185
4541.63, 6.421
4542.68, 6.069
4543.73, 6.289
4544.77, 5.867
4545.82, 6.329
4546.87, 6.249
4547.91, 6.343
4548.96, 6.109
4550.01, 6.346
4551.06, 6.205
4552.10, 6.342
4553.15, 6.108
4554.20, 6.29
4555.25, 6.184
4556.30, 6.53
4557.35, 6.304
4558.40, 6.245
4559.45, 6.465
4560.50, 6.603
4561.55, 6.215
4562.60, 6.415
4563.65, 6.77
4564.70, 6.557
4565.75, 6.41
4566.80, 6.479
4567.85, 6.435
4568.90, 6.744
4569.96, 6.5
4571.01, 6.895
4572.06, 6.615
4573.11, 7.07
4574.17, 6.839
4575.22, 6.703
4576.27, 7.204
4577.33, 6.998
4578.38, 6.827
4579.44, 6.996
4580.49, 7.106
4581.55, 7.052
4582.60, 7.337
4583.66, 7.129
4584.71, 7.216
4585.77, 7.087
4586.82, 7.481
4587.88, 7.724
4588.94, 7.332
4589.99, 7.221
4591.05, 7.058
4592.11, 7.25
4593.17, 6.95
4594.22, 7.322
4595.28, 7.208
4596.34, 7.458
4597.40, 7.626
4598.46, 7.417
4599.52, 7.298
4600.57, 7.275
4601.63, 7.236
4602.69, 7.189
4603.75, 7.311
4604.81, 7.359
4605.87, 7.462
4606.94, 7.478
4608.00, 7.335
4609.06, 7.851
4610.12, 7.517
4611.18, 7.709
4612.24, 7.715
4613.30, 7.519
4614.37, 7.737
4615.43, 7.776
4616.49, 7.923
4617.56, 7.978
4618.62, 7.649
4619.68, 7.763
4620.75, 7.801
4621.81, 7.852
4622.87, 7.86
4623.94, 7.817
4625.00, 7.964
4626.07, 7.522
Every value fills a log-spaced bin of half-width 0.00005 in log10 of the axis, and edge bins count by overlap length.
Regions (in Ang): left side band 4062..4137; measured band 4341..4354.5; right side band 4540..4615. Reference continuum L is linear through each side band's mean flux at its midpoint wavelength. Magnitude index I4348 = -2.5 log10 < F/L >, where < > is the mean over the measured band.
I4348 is 0.126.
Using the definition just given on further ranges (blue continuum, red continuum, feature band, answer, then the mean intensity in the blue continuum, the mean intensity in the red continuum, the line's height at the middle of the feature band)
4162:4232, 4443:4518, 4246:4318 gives 0.030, 6.11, 5.69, 5.99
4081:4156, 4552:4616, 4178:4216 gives 0.039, 6.1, 7.03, 6.26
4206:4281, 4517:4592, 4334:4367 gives 0.073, 6.08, 6.48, 6.22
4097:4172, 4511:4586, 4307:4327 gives 0.104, 6.11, 6.38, 6.23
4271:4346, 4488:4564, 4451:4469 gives 0.140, 5.77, 6.16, 6.04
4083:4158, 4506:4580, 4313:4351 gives 0.077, 6.1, 6.31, 6.2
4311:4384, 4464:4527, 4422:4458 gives 0.109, 5.75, 5.89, 5.84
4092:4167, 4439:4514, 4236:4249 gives -0.047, 6.11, 5.66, 5.96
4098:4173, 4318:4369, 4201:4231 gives -0.030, 6.12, 5.8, 6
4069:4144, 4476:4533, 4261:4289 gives 0.043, 6.11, 6.01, 6.07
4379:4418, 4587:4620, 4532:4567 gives 0.115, 5.59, 7.47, 6.98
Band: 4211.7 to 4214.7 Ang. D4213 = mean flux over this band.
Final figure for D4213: 6.11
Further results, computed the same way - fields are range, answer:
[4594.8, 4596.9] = 7.33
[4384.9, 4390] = 5.68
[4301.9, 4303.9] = 5.83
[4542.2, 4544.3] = 6.18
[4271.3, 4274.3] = 5.97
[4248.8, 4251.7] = 6.13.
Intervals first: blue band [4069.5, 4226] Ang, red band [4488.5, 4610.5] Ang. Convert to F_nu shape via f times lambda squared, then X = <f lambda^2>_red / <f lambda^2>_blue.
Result 1.3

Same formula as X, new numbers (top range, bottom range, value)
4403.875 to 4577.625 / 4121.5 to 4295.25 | 1.10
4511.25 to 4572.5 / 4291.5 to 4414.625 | 1.19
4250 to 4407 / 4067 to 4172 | 1.04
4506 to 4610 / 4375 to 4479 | 1.28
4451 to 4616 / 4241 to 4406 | 1.21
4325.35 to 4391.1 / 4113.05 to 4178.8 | 1.04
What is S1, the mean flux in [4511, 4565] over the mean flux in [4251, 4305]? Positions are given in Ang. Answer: 1.1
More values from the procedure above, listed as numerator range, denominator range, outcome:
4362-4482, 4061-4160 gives 0.90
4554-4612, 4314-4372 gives 1.21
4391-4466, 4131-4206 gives 0.89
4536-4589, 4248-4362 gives 1.13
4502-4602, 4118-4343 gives 1.09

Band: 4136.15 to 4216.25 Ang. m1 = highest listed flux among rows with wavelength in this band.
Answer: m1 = 6.687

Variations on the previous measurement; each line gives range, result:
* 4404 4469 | 5.971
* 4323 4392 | 6.307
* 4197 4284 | 6.792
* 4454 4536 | 6.476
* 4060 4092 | 6.596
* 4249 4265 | 6.472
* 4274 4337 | 6.206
